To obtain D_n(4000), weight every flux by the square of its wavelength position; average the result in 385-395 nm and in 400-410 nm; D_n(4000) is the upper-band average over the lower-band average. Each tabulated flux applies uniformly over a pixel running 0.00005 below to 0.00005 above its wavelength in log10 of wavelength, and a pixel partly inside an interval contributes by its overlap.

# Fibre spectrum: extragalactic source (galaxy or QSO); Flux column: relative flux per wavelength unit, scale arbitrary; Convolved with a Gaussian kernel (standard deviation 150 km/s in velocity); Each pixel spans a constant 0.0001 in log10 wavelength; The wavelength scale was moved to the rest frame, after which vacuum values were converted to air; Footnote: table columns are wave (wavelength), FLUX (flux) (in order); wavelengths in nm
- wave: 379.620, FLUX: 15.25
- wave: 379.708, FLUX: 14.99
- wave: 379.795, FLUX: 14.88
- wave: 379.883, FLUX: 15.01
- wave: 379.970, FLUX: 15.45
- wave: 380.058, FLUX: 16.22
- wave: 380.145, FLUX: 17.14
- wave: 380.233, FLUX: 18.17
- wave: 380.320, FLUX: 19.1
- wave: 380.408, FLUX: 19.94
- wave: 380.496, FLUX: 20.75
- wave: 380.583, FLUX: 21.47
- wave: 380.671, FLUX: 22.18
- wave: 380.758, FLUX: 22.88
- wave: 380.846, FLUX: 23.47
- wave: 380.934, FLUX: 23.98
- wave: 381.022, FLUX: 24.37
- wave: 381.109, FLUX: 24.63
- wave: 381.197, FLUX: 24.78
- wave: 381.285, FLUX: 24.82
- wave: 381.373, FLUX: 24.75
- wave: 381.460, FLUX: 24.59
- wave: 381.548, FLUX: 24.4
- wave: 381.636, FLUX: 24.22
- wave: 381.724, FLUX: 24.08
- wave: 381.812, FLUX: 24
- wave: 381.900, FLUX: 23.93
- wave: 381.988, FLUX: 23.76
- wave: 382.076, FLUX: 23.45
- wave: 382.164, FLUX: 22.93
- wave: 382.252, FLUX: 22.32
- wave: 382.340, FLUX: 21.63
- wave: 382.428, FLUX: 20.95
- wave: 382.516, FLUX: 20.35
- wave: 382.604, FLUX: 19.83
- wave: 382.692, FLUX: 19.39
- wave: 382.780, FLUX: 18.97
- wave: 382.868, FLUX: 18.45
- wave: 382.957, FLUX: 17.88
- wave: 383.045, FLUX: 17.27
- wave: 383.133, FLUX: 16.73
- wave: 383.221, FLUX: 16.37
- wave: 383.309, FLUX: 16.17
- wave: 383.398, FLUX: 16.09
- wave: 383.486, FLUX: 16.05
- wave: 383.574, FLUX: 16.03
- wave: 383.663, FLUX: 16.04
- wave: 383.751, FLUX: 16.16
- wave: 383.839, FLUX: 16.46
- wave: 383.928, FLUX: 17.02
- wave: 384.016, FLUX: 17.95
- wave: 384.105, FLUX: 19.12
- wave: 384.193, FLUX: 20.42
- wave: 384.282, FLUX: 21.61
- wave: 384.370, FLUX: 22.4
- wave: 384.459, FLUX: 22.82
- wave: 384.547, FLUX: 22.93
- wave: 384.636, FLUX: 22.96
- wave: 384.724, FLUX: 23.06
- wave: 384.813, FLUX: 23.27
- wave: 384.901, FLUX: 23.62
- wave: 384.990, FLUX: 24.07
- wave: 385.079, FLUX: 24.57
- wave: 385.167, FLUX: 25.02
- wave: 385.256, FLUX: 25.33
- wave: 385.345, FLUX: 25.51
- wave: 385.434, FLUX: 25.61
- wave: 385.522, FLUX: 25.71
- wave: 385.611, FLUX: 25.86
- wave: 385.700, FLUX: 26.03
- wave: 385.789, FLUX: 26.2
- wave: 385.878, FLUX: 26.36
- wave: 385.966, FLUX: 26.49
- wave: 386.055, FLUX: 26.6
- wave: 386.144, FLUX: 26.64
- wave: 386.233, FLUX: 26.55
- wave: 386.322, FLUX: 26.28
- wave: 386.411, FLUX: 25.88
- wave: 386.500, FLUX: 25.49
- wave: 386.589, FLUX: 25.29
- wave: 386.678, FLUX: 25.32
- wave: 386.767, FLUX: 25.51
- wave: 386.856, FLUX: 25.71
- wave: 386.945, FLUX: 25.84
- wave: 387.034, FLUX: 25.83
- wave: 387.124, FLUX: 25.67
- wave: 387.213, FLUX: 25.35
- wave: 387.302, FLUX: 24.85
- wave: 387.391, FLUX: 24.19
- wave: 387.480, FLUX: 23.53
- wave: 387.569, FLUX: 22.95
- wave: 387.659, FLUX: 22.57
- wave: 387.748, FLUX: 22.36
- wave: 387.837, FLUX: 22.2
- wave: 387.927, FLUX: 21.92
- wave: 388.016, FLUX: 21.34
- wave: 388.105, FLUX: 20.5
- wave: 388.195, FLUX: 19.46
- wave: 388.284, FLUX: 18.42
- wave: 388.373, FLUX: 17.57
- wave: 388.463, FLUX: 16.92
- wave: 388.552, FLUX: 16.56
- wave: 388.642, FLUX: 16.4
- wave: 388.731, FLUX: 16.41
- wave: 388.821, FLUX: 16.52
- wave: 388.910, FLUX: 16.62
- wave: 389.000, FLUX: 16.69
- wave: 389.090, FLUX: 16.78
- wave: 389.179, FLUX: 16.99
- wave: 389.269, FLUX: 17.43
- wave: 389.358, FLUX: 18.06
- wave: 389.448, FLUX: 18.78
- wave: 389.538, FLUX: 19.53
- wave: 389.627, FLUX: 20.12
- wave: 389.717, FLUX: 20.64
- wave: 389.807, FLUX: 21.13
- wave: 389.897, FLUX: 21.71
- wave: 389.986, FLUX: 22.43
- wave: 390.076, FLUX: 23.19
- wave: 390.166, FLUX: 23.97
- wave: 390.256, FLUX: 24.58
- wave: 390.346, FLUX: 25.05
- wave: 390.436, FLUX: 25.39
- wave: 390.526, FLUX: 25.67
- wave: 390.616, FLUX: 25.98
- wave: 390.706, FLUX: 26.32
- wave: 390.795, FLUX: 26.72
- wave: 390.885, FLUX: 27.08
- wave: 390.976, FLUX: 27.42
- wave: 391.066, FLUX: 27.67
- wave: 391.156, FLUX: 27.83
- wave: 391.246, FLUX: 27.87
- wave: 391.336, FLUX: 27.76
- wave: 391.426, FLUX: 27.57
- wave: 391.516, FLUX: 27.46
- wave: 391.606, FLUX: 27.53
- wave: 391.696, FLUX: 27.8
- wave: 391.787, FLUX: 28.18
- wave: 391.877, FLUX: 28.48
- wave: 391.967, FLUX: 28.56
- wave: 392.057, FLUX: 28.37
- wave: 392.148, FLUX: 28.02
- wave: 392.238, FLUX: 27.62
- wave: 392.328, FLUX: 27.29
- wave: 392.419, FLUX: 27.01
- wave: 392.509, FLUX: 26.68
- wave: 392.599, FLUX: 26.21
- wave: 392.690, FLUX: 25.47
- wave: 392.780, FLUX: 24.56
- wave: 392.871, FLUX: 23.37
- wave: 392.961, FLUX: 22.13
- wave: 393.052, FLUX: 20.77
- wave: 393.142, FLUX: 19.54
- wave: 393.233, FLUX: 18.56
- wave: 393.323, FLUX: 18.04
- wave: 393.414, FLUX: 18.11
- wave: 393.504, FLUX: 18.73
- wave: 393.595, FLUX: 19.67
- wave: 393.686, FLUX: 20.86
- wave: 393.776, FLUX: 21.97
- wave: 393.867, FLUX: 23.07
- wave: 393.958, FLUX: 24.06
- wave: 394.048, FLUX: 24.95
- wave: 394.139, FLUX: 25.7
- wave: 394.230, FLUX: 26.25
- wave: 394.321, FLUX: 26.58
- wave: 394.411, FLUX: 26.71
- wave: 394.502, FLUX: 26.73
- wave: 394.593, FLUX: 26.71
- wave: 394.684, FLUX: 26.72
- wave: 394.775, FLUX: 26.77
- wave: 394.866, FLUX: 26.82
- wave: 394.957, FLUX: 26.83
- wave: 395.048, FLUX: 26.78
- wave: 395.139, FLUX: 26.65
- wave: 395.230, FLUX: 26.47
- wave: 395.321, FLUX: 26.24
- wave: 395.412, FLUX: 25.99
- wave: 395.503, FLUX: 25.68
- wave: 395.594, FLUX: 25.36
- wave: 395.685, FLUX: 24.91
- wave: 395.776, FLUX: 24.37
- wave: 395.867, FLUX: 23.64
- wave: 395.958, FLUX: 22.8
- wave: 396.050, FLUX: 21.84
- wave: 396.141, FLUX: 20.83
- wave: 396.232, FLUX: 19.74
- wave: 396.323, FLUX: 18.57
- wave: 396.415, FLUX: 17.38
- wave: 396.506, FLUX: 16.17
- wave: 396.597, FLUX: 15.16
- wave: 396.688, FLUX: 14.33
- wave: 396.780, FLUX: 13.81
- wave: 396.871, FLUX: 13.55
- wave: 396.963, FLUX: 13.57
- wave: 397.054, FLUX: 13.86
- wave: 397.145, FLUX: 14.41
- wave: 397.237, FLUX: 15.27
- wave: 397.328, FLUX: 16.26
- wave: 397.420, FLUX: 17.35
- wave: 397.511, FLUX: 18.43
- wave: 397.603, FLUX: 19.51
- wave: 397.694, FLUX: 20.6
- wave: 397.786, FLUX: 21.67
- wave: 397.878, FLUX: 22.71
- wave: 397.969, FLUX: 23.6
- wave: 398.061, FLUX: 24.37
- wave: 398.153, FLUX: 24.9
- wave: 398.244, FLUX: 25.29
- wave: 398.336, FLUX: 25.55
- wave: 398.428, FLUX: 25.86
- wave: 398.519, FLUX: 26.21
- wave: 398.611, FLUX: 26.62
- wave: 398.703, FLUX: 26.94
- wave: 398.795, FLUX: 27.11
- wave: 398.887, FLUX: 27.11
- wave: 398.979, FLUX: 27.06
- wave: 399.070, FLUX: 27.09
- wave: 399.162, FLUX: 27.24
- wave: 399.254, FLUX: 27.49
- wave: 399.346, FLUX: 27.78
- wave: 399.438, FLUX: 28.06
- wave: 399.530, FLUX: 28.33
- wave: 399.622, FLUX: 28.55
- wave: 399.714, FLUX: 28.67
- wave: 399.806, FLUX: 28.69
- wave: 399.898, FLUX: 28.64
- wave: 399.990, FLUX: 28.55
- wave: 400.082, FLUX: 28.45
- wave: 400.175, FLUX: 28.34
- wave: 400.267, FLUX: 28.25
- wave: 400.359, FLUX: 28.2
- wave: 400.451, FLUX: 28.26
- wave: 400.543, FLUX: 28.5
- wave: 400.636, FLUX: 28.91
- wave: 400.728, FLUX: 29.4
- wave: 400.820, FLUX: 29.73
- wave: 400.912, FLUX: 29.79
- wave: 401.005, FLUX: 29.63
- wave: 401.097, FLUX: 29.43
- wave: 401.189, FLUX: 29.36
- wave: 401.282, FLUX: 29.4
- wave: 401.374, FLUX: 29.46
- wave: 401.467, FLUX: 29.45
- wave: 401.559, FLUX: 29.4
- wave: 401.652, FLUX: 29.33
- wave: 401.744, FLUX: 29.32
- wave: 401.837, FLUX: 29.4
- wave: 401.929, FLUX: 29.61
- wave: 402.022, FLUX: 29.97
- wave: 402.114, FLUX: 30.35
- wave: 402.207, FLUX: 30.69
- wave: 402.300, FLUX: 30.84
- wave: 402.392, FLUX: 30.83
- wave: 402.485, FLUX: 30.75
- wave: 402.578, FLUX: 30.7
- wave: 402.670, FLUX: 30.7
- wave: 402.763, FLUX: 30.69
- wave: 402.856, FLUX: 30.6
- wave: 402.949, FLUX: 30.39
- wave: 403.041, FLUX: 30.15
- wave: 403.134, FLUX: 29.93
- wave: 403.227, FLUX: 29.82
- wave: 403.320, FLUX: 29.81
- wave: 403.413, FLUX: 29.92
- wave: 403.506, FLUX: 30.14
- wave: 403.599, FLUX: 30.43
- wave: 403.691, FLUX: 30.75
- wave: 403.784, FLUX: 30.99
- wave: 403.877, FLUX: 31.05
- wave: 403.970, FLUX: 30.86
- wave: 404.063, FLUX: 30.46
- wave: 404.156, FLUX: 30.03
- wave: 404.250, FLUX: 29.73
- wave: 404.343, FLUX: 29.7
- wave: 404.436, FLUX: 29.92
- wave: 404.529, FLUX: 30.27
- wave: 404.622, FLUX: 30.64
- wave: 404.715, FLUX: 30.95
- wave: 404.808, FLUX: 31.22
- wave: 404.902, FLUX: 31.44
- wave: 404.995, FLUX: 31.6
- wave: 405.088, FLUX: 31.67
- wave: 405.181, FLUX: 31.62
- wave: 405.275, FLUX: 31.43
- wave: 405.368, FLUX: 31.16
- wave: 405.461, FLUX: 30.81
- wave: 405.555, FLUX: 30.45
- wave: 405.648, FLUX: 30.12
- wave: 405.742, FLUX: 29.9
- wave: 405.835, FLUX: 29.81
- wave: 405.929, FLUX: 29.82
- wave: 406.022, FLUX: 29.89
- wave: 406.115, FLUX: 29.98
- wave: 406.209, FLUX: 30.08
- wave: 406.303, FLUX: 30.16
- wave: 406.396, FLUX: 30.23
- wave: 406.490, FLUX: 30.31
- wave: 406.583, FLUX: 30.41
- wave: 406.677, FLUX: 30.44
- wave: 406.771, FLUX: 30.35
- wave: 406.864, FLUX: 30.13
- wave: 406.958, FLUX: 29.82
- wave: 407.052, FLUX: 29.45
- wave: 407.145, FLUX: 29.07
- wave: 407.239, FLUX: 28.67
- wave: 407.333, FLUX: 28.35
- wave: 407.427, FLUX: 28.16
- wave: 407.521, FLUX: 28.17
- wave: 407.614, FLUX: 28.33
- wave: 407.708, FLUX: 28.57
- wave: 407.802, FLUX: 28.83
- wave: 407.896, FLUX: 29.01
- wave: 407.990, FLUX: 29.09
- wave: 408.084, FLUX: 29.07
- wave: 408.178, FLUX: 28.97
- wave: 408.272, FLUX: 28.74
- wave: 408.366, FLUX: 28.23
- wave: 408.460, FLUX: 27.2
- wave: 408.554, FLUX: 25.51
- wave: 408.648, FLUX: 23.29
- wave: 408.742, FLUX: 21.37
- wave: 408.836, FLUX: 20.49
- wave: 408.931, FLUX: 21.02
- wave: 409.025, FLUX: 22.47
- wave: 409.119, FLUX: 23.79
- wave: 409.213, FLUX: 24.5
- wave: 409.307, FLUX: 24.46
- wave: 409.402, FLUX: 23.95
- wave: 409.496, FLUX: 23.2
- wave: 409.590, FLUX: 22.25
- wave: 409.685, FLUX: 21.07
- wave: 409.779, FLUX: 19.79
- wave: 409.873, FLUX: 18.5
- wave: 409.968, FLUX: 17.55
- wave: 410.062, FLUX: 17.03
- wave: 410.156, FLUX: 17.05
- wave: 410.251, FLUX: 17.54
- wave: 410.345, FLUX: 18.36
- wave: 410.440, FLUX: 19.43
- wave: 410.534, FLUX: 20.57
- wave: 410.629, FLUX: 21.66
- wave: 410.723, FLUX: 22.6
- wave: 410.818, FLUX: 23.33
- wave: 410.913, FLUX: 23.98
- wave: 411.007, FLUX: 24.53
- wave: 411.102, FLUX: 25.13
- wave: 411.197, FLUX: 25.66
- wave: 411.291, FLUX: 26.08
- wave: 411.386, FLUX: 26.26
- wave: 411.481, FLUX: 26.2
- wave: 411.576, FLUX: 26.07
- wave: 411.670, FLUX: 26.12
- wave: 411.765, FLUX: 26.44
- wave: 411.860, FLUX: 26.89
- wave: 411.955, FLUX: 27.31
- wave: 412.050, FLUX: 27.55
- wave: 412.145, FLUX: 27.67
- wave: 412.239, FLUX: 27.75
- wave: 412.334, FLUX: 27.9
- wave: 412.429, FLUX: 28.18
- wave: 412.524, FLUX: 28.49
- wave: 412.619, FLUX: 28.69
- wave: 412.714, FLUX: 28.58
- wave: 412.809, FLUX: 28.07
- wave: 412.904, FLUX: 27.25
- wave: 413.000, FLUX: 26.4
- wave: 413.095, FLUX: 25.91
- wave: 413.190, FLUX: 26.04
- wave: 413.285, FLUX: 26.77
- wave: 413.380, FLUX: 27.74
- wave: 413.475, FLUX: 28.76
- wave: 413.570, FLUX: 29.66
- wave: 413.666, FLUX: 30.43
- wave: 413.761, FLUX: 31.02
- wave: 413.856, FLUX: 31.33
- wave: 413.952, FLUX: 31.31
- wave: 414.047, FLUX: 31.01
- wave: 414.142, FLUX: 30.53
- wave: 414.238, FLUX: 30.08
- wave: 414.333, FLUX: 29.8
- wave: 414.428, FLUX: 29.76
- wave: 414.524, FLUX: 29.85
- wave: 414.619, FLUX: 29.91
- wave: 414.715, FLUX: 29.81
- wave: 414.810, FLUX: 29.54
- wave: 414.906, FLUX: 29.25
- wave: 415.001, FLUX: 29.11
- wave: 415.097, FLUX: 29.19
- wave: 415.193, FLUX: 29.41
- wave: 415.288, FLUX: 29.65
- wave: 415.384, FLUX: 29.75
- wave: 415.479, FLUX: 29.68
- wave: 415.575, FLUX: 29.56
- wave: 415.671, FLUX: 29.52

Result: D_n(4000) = 1.30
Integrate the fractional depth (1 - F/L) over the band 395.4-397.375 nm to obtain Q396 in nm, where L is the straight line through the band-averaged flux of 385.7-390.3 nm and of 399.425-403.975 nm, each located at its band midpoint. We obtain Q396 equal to 0.58 nm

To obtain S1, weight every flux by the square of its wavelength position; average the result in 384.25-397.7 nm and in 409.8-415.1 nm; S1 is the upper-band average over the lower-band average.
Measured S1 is 1.28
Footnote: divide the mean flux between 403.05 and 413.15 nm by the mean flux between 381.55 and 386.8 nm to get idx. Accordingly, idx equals 1.2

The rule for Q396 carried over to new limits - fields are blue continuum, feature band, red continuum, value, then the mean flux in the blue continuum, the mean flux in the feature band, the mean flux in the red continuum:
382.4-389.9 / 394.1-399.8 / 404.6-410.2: 0.25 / 21.3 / 23.3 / 27.3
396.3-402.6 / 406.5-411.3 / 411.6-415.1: 0.47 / 25.4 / 24.8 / 28.6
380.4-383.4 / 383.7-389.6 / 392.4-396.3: 0.09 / 21.7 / 22.2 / 23.9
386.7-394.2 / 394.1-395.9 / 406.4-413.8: -0.18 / 23.1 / 26.1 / 25.8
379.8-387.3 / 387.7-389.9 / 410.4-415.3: 0.41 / 22.2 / 18.8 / 27.5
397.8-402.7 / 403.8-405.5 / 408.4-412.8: -0.29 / 28.2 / 30.8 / 23.8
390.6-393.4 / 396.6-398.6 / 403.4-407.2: 0.59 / 25.8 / 19.6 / 30.4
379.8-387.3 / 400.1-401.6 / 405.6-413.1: -0.26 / 22.2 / 29.1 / 26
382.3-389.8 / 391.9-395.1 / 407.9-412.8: -0.32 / 21.3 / 24.5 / 24.3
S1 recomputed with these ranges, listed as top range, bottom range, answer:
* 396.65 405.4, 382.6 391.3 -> 1.33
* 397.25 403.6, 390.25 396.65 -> 1.17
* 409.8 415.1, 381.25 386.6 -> 1.37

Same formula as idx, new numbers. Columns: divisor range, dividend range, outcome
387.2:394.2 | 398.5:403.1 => 1.27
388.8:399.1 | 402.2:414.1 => 1.19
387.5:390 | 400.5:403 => 1.55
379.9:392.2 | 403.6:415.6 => 1.22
